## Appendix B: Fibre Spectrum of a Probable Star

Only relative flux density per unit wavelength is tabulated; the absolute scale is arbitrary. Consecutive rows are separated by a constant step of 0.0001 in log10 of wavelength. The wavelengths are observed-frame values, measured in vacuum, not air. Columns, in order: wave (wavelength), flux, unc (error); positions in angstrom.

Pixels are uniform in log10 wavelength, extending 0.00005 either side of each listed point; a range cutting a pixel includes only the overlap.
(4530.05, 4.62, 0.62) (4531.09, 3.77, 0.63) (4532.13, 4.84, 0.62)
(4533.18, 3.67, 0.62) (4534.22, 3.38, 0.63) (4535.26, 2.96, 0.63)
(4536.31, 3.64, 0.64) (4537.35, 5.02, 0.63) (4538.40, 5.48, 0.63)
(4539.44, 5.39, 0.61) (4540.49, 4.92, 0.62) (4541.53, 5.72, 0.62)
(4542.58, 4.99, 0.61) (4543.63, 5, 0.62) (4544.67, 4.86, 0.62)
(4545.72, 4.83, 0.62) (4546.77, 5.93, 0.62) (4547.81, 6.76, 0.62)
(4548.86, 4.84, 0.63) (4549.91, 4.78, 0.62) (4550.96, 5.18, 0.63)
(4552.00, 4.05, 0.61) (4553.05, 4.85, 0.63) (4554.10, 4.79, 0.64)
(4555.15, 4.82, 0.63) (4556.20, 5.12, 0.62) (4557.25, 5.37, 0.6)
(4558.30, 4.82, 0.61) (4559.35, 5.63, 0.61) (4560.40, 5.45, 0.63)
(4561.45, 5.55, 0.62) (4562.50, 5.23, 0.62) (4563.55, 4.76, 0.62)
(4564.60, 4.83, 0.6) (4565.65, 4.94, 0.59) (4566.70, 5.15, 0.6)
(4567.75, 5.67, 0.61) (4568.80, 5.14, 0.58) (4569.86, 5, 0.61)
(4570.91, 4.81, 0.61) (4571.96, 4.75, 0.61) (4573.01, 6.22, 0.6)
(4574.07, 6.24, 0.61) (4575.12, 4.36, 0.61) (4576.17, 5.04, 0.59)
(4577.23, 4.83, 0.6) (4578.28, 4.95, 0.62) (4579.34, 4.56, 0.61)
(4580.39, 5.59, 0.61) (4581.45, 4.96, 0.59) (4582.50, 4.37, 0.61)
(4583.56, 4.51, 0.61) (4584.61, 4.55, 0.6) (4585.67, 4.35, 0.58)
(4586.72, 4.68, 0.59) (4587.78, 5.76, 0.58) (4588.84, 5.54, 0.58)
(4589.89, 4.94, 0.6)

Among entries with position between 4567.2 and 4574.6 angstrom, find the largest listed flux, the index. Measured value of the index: 6.24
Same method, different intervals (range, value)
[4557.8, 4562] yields 5.63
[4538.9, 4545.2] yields 5.72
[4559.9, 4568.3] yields 5.67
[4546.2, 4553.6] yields 6.76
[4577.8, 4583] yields 5.59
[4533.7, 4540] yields 5.48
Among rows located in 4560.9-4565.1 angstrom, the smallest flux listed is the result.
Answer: 4.76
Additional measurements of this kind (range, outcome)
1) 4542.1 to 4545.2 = 4.86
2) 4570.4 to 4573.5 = 4.75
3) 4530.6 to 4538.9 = 2.96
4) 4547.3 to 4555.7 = 4.05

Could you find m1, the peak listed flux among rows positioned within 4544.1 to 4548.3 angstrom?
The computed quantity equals 6.76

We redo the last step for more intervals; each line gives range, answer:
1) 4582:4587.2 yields 4.68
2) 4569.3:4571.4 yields 5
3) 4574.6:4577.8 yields 5.04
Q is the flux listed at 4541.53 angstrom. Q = 5.72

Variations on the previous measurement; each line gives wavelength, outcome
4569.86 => 5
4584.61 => 4.55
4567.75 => 5.67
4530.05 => 4.62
